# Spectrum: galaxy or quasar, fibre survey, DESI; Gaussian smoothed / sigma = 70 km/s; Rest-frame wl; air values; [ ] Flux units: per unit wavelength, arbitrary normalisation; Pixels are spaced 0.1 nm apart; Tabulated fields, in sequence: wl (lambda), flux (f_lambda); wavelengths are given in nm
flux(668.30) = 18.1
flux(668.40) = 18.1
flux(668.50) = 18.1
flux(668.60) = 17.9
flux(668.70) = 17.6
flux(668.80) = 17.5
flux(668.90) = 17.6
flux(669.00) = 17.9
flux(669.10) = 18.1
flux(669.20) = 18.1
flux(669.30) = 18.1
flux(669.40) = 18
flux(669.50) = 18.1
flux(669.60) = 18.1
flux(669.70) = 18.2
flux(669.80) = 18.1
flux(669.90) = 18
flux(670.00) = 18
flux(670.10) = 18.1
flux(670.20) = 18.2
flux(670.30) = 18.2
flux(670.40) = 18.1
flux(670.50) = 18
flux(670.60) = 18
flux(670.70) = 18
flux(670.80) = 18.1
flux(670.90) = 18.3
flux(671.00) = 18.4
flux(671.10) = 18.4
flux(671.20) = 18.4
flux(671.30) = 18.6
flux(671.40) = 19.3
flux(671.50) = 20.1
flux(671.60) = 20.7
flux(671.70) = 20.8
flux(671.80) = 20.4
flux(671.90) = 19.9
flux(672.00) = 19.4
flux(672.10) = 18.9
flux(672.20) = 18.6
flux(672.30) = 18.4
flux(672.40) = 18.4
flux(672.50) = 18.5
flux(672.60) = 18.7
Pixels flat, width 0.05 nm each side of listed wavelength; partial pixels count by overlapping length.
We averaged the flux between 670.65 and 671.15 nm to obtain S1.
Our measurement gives 18.2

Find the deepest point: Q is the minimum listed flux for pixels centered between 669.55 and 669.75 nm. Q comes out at 18.1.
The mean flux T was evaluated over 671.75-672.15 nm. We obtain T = 19.6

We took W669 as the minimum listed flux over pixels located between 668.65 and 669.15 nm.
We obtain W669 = 17.5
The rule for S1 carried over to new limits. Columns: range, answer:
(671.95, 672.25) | 19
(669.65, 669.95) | 18.1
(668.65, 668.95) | 17.6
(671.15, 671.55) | 19.1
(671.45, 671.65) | 20.4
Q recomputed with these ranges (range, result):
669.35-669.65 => 18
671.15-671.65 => 18.4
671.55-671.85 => 20.4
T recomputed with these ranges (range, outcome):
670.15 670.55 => 18.1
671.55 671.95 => 20.5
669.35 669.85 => 18.1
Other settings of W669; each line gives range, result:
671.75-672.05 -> 19.4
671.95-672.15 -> 18.9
